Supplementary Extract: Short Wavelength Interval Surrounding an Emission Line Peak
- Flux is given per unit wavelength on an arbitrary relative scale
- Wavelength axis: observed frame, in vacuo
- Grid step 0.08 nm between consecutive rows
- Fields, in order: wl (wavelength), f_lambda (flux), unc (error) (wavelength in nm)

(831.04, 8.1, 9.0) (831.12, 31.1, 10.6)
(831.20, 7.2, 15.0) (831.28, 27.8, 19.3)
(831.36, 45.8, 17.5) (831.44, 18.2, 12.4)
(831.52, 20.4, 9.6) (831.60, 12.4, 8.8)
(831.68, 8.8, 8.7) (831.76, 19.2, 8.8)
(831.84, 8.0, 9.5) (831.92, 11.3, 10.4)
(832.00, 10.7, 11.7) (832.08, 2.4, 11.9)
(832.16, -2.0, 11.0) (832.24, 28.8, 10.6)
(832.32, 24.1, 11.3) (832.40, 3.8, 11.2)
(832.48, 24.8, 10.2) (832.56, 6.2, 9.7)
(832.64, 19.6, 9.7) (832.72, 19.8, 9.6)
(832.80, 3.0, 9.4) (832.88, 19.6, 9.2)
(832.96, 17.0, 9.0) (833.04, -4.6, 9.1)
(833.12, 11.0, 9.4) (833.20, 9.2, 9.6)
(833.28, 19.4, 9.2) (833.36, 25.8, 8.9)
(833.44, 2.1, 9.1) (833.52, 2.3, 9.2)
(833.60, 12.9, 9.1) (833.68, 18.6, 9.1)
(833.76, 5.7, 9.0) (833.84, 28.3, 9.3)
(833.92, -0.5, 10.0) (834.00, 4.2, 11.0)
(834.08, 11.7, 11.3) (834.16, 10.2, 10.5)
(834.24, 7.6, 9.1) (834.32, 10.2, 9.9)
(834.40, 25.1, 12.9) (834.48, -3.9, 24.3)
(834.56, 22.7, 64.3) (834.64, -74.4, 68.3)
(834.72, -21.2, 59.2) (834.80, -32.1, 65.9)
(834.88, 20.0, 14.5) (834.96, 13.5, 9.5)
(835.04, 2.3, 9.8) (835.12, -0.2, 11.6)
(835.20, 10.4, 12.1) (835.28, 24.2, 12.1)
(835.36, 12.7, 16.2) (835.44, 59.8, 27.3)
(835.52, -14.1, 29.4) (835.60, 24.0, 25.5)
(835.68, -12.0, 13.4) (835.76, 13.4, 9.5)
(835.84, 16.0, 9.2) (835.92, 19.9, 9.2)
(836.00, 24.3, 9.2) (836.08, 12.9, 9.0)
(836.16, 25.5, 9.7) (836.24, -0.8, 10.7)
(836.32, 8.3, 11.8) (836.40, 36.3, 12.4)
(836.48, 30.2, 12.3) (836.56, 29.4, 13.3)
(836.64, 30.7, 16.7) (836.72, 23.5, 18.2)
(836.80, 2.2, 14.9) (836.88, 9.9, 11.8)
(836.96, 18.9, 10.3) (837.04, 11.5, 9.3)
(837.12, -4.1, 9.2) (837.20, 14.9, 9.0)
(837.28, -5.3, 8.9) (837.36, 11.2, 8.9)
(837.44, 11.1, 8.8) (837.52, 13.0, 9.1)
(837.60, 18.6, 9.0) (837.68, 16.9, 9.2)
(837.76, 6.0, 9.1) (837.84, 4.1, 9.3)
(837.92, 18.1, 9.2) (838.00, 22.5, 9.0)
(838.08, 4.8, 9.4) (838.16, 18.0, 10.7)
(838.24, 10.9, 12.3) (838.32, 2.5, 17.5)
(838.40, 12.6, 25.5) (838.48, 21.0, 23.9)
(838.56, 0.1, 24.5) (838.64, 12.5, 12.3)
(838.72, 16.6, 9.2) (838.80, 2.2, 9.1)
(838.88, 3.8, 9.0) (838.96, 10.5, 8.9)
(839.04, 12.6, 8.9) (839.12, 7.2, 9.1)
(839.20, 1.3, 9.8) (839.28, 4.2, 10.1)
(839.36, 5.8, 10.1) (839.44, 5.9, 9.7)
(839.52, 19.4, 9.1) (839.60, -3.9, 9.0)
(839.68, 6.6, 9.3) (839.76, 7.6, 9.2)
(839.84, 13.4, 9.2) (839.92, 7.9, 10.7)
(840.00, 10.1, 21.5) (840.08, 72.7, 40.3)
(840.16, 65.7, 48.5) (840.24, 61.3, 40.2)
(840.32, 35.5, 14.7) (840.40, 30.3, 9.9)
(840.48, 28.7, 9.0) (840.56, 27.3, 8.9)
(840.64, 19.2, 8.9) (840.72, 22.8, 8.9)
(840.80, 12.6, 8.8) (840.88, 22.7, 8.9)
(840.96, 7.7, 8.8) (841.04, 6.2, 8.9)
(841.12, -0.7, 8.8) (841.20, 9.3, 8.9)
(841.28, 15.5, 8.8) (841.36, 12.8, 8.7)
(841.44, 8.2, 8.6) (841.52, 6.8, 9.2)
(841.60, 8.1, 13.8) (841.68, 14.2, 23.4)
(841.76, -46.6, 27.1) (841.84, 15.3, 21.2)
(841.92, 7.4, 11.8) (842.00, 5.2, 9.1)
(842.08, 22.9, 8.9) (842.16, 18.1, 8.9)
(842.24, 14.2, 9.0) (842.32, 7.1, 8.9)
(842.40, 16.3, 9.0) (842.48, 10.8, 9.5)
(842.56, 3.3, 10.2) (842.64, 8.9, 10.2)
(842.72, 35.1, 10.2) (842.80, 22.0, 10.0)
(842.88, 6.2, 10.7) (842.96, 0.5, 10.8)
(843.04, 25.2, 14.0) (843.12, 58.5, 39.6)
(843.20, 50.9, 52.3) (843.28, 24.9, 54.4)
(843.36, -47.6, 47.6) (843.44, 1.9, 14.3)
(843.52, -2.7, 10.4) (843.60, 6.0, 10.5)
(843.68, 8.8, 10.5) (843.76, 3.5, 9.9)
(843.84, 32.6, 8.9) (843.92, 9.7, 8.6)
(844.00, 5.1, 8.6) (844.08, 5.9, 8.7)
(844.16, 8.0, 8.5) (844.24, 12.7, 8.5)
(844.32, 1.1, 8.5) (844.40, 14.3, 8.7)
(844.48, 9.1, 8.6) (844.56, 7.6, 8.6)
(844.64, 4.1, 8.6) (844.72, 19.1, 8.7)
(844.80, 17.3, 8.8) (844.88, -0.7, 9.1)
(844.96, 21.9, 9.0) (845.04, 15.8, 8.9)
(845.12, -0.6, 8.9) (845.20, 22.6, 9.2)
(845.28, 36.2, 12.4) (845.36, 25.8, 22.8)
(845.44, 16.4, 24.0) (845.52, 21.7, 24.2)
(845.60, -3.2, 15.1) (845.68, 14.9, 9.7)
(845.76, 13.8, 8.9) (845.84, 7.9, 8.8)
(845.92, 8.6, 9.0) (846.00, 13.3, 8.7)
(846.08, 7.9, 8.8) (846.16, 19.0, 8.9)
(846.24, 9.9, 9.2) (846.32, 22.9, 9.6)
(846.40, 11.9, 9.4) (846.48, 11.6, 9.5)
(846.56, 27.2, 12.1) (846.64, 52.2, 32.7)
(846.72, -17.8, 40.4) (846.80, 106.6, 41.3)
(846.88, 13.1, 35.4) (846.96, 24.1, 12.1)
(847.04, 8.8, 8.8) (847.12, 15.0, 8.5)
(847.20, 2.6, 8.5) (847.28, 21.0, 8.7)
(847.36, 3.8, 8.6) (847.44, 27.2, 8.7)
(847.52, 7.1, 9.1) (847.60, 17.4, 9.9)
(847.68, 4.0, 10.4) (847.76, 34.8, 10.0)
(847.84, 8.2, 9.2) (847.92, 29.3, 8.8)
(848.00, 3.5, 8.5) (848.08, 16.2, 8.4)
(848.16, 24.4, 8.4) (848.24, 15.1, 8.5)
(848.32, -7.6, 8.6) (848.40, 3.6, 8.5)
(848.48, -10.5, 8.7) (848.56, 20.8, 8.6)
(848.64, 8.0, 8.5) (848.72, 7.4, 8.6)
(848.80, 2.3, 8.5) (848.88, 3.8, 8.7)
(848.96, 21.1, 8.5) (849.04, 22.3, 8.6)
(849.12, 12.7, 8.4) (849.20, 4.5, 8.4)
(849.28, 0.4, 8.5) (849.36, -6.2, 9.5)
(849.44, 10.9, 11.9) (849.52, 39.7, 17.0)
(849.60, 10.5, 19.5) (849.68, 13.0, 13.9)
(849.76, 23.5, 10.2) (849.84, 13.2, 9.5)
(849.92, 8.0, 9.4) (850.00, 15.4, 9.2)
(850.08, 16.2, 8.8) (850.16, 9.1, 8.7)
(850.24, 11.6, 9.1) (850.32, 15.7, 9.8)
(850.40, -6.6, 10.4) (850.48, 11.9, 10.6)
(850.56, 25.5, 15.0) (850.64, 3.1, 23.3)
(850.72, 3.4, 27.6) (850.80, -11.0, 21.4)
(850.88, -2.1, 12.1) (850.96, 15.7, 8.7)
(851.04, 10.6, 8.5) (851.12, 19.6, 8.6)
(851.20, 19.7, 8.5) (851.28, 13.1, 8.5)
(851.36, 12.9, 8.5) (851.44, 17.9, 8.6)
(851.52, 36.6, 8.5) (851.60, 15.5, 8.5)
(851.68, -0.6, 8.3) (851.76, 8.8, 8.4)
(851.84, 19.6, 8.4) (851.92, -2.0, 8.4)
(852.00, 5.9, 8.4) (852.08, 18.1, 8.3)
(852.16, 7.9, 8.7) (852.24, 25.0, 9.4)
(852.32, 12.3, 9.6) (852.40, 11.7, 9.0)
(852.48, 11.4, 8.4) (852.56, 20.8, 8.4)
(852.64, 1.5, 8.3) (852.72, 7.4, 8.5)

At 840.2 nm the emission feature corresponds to H-gamma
